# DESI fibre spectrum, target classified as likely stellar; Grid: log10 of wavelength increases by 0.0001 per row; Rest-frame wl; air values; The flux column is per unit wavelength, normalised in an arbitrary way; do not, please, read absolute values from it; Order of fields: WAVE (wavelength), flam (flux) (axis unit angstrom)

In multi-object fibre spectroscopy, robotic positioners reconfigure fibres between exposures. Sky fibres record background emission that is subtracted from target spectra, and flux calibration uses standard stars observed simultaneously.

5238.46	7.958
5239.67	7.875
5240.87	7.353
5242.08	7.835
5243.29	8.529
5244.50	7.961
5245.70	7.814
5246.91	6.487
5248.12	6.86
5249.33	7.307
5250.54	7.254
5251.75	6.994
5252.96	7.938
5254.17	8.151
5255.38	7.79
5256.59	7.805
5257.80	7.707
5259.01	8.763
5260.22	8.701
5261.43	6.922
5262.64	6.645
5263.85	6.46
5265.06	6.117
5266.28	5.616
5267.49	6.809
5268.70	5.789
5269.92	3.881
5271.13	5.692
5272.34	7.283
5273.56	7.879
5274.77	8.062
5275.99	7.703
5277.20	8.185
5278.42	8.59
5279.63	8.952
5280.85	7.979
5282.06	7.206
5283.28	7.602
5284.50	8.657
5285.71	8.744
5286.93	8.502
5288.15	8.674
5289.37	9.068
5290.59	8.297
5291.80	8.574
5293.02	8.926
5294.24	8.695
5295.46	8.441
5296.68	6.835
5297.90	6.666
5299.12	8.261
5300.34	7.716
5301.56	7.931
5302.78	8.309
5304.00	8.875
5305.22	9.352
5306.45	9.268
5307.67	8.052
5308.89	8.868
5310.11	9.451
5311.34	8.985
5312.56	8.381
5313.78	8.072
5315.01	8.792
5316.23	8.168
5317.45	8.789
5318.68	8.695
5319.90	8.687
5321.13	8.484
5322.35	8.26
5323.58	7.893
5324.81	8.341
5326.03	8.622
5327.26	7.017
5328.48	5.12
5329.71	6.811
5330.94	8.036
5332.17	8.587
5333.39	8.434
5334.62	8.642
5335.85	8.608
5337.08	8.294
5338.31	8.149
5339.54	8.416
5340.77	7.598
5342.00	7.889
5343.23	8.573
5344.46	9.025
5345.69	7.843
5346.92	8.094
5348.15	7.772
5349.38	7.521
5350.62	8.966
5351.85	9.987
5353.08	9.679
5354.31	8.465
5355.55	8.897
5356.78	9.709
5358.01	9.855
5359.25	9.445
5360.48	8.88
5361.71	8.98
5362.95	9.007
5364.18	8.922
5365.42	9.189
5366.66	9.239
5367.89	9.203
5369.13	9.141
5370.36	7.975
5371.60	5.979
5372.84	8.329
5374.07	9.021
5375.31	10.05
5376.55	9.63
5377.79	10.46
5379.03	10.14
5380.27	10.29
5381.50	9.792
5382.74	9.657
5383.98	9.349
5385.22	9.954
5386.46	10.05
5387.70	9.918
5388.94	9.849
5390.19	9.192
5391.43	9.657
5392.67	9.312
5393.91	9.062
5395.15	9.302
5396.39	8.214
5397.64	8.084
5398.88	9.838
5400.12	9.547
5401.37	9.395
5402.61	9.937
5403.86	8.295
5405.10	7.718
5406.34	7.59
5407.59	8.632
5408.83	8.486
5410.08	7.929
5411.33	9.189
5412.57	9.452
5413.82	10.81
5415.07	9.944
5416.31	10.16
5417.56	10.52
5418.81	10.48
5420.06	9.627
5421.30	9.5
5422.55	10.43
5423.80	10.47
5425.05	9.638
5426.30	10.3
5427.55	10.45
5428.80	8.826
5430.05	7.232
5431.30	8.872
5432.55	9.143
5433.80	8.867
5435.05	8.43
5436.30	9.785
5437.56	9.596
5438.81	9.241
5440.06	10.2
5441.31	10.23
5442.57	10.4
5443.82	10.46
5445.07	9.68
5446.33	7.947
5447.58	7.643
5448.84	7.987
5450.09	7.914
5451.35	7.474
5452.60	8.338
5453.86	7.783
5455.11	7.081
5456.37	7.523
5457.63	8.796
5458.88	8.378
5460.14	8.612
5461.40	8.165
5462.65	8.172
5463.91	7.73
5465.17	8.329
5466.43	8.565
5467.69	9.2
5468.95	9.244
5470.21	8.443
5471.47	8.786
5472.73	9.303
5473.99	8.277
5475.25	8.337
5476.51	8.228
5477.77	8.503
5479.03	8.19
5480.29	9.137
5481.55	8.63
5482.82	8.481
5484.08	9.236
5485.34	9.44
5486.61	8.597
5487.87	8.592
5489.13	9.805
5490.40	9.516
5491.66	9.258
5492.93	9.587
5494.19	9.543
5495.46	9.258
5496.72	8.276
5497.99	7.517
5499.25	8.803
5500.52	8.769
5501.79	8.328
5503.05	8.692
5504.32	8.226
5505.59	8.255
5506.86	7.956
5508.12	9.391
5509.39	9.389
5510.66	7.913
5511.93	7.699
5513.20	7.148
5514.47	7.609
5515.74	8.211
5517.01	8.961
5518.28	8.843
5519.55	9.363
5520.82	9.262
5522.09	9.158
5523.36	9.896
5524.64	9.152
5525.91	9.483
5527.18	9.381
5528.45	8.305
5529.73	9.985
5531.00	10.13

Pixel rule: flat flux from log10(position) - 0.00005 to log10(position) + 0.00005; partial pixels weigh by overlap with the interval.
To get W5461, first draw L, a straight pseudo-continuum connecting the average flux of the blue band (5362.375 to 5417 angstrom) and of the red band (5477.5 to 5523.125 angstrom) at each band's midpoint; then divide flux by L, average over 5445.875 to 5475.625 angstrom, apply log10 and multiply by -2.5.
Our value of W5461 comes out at 0.08 mag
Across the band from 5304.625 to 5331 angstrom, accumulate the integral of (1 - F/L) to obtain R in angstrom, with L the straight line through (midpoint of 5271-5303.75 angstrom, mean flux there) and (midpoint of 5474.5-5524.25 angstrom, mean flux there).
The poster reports -0.3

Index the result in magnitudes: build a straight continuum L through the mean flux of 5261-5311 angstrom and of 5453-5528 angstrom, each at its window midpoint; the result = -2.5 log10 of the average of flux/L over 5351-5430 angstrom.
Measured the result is -0.14 mag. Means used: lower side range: 7.8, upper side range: 8.65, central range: 9.33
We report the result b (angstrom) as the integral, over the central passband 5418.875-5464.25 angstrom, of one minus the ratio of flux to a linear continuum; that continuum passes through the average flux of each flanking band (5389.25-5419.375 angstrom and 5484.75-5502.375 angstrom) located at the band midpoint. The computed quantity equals 0.78 angstrom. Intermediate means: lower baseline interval 9.2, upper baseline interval 8.95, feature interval 8.94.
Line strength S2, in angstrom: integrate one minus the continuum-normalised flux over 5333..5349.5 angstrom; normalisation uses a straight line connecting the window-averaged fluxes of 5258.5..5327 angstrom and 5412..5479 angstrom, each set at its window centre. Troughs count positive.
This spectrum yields 0.2 angstrom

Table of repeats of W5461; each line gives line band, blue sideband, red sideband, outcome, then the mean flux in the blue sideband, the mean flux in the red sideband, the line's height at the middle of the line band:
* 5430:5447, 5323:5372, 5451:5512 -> -0.10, 8.43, 8.58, 8.53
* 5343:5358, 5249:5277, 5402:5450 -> -0.06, 7.11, 9.3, 8.29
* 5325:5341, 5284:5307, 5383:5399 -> 0.12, 8.41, 9.36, 8.78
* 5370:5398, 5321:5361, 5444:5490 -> -0.11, 8.36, 8.48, 8.4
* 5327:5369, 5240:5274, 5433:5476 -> -0.09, 7.16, 8.67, 7.86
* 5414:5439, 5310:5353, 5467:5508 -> -0.12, 8.26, 8.77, 8.57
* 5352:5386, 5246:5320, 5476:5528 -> -0.13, 7.86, 8.77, 8.22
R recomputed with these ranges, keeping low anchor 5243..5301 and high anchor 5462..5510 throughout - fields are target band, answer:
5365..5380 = -1.7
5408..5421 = -2.0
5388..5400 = -1.4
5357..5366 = -1.3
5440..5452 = -0.6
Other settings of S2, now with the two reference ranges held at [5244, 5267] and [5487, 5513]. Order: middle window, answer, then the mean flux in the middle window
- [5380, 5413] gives -4.2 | 9.16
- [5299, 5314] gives -1.9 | 8.6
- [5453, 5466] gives 0.6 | 8.07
